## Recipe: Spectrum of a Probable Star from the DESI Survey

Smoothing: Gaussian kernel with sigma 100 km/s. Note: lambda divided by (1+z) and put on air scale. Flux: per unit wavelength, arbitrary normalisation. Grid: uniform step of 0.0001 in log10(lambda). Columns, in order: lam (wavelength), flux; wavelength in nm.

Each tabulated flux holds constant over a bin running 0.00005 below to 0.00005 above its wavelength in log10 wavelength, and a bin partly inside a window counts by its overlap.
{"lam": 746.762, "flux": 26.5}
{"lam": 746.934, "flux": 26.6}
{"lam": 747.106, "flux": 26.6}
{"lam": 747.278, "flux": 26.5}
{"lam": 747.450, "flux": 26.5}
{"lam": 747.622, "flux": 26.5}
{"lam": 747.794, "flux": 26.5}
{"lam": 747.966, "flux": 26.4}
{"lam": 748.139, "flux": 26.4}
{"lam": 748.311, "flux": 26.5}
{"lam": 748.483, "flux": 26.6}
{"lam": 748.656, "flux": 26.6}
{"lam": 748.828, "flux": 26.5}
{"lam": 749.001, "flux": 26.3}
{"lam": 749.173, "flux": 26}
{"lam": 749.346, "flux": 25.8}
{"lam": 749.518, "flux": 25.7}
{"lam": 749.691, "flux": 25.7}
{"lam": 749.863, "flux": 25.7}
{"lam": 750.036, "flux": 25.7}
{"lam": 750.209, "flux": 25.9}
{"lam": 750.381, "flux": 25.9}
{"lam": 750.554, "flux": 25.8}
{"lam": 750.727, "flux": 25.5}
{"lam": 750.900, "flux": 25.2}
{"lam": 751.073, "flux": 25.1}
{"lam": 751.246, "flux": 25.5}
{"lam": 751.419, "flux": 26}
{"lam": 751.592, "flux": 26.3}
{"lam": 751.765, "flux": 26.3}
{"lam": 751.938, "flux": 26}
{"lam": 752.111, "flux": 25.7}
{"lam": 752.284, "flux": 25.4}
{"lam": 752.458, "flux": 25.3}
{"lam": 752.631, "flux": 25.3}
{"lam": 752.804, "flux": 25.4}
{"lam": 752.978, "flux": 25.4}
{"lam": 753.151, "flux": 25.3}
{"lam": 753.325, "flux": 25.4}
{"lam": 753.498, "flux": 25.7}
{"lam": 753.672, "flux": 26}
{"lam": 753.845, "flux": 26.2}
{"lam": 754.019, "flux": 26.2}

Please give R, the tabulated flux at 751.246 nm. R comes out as 25.5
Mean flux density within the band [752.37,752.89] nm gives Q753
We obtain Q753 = 25.3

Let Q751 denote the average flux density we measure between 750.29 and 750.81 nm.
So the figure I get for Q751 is 25.8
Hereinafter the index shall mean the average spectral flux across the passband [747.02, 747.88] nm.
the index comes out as 26.5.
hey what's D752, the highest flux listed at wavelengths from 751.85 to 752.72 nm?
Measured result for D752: 26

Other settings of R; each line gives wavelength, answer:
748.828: 26.5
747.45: 26.5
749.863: 25.7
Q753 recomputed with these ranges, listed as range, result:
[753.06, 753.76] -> 25.6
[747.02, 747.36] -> 26.6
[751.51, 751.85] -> 26.3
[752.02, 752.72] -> 25.4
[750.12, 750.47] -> 25.9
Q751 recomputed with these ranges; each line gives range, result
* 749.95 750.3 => 25.8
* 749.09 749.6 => 25.8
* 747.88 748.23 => 26.4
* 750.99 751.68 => 25.7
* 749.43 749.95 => 25.7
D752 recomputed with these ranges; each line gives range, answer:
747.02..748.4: 26.6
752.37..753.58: 25.7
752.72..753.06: 25.4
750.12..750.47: 25.9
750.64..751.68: 26.3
